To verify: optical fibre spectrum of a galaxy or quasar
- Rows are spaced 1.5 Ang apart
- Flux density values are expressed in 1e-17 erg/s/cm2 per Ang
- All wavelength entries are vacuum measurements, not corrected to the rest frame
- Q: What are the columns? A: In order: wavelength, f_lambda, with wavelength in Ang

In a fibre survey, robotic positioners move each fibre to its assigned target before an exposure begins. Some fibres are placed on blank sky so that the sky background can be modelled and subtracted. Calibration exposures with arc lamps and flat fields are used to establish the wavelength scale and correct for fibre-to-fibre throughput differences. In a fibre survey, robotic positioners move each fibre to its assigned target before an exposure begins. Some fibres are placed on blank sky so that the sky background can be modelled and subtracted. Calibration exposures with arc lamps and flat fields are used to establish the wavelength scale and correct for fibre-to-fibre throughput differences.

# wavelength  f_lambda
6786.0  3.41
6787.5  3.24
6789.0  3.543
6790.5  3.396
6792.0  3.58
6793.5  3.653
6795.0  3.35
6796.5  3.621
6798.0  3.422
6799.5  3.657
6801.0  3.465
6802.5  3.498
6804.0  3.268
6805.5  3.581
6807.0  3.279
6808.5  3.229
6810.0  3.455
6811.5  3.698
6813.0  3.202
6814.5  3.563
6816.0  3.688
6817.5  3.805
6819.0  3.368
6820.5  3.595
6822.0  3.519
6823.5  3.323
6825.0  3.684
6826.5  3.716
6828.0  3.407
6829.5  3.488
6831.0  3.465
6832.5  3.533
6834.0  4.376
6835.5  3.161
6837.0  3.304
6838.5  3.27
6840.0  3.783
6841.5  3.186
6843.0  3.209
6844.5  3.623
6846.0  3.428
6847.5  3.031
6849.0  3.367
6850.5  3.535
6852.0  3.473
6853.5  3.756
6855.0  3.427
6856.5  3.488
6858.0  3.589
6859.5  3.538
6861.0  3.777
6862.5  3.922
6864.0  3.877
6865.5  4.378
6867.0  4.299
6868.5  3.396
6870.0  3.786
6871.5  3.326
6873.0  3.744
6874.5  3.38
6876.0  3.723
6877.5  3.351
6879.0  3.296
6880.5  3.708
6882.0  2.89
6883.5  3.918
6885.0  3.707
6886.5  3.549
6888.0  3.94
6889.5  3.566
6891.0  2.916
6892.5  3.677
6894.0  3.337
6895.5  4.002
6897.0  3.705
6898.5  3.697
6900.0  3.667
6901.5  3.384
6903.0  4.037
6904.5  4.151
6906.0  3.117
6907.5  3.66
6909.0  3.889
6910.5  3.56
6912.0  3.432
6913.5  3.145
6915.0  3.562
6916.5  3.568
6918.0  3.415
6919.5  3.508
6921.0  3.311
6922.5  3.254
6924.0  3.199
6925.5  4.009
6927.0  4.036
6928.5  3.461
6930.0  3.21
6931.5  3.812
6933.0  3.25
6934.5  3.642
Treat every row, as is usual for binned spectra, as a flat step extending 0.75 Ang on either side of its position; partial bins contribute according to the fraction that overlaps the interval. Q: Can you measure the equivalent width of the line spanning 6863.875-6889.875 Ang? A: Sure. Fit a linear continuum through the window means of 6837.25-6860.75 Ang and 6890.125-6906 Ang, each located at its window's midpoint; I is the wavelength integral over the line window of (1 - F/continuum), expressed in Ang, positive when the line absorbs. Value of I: -0.7 Ang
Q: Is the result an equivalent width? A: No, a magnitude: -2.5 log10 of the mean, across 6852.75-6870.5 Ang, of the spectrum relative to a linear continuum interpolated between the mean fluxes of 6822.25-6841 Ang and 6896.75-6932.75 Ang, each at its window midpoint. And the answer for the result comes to -0.07 mag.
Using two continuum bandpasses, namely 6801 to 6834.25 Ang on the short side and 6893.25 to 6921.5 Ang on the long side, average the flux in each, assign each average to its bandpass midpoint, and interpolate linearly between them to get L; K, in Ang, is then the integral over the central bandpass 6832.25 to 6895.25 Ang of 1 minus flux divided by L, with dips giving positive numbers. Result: -0.2 Ang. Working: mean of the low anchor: 3.52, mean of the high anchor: 3.59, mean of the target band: 3.56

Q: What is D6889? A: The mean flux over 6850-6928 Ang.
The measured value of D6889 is 3.61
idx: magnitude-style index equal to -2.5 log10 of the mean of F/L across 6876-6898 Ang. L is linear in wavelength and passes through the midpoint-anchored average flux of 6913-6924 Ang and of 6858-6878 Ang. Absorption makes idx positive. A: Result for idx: 0.02 mag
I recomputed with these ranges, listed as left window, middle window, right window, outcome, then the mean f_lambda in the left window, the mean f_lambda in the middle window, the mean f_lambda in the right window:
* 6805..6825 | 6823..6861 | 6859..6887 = 0.8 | 3.49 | 3.49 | 3.66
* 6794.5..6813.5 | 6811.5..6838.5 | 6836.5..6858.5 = -0.8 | 3.44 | 3.54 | 3.43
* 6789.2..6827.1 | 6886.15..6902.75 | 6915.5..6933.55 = -0.4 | 3.5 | 3.6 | 3.51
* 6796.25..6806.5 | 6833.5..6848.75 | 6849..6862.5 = 0.6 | 3.49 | 3.42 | 3.58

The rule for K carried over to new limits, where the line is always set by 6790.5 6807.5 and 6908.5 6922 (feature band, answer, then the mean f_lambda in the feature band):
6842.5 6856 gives 0.2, 3.43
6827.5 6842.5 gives 0.0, 3.49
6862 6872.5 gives -1.1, 3.85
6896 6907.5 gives -0.7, 3.69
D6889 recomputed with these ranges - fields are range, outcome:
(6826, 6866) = 3.55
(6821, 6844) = 3.5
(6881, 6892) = 3.51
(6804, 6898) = 3.55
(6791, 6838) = 3.51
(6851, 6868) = 3.77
